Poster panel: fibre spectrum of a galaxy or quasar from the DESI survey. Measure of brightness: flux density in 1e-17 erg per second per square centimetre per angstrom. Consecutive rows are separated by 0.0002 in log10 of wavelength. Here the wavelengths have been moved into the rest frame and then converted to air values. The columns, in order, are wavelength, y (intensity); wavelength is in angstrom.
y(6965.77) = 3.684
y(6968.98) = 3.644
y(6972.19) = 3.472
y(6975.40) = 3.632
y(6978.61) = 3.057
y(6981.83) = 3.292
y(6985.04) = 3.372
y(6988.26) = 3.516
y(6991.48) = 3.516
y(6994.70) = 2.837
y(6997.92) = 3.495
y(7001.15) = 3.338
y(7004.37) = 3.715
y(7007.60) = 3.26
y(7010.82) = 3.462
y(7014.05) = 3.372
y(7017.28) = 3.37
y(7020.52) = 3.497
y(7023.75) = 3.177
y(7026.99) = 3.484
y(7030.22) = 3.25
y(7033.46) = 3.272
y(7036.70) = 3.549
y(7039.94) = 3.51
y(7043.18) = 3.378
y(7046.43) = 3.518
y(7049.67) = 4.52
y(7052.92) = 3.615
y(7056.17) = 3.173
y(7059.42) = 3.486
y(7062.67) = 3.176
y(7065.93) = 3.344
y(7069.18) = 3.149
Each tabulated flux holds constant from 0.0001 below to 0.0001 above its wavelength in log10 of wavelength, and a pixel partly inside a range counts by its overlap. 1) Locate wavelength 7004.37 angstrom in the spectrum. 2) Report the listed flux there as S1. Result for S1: 3.715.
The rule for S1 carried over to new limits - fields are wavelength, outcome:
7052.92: 3.615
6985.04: 3.372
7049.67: 4.52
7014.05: 3.372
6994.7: 2.837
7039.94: 3.51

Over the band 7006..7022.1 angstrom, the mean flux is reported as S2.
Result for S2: 3.39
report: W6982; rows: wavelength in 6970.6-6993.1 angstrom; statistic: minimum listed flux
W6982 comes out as 3.057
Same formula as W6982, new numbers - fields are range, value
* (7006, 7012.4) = 3.26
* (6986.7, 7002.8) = 2.837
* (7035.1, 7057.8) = 3.173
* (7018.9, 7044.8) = 3.177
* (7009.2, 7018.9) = 3.37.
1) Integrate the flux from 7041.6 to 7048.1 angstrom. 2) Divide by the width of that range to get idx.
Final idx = 3.46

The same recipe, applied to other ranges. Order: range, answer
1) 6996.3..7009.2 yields 3.45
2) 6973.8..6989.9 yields 3.37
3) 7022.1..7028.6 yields 3.33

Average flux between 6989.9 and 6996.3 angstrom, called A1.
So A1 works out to 3.18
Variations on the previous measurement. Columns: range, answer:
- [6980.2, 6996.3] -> 3.31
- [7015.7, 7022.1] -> 3.43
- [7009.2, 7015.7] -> 3.42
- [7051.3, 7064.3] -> 3.36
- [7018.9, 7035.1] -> 3.34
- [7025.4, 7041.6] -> 3.41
